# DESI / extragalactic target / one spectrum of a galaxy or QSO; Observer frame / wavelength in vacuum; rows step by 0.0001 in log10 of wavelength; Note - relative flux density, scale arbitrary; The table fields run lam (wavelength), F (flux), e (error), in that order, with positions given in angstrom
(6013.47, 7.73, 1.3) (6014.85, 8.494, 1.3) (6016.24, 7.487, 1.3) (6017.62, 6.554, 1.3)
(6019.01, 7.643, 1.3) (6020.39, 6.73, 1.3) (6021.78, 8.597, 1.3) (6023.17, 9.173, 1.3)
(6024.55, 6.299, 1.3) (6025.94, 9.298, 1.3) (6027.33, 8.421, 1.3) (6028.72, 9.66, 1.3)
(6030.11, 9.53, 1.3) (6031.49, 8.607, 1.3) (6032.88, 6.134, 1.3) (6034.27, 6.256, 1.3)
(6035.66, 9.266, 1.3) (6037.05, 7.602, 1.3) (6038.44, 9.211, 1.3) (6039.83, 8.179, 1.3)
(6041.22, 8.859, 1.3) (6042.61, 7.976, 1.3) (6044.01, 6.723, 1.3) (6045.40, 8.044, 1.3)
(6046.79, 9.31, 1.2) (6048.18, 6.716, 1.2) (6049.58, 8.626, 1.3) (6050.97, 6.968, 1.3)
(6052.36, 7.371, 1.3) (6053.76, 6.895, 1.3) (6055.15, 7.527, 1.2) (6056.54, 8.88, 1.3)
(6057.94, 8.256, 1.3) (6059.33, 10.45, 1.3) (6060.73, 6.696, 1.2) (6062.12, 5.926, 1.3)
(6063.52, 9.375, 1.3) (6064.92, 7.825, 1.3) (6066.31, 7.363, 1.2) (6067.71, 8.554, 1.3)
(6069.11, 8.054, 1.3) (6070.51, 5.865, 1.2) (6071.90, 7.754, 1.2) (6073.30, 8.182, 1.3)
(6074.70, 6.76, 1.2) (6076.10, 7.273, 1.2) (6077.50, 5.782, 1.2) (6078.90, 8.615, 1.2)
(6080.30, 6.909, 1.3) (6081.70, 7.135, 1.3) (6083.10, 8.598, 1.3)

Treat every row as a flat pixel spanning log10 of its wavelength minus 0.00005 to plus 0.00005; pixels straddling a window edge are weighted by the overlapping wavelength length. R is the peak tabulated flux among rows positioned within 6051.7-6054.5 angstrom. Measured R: 7.371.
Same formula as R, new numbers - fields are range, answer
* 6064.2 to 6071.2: 8.554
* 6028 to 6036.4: 9.66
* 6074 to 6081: 8.615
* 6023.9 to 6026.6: 9.298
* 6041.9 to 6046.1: 8.044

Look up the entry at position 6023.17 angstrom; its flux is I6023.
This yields 9.173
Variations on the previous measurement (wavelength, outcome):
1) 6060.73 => 6.696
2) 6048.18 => 6.716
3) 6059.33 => 10.45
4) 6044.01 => 6.723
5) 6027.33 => 8.421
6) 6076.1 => 7.273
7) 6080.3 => 6.909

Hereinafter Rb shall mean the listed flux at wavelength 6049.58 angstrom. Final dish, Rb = 8.626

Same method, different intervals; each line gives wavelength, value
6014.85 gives 8.494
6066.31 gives 7.363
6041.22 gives 8.859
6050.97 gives 6.968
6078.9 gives 8.615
